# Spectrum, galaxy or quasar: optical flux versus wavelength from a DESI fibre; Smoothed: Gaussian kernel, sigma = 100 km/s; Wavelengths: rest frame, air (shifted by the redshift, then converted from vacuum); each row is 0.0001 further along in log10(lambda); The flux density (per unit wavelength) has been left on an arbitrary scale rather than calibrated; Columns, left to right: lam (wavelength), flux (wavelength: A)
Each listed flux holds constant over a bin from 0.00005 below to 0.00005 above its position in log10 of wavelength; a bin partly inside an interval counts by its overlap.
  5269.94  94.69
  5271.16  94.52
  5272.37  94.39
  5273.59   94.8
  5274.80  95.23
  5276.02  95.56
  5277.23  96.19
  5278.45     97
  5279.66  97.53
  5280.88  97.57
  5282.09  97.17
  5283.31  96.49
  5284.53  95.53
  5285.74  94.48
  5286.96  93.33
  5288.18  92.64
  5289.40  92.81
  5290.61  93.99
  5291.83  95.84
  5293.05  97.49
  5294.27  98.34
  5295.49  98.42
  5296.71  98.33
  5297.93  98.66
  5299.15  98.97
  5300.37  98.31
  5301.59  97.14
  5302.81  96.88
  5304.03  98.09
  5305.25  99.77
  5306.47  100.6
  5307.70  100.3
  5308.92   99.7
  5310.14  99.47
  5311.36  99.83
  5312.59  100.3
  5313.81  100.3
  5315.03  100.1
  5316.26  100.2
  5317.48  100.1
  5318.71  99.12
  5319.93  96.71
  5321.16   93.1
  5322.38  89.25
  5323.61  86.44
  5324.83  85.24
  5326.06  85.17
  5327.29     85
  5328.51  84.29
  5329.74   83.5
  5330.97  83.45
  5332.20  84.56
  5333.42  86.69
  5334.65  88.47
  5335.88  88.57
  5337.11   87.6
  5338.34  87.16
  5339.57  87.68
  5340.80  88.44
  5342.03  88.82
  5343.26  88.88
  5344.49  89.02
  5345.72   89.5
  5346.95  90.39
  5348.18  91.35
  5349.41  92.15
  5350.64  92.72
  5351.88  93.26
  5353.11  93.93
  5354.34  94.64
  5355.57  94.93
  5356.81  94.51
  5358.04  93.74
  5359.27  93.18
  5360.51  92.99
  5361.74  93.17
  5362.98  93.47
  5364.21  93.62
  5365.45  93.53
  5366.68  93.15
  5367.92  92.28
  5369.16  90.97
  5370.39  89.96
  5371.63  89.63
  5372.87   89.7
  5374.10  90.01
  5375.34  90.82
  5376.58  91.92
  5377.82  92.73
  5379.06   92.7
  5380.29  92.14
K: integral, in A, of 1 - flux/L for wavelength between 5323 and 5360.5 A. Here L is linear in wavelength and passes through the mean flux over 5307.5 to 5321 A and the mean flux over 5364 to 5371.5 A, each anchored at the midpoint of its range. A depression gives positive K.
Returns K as 2.5 A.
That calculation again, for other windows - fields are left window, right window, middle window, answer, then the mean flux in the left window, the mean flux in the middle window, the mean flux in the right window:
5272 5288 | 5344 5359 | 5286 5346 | 0.5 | 95.7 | 93.4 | 92.6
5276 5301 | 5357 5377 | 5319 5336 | 1.2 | 96.4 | 87.4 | 92.1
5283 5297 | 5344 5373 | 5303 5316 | -0.7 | 95.6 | 99.7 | 92.4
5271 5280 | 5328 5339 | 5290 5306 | -1.0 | 95.7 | 97.8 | 86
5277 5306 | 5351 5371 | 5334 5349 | 0.8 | 96.7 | 88.9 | 93.2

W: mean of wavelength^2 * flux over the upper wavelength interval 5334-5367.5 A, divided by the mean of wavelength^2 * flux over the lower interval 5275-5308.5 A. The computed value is 1.0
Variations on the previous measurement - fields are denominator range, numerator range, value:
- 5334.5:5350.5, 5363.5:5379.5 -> 1.04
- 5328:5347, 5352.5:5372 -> 1.08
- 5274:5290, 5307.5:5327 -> 1.02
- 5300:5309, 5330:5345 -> 0.89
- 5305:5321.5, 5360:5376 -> 0.94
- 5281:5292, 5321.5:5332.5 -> 0.91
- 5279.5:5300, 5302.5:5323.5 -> 1.03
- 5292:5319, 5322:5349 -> 0.89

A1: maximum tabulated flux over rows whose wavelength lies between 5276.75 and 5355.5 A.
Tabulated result 100.6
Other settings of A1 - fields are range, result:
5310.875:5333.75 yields 100.3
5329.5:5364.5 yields 94.93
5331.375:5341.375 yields 88.57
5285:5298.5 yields 98.66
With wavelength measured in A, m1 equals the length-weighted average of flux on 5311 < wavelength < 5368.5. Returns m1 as 91.5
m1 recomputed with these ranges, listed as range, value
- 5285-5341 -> 93.8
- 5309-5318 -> 100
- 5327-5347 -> 87.1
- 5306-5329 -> 95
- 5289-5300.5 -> 97.2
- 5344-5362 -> 92.7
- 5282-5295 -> 95.2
